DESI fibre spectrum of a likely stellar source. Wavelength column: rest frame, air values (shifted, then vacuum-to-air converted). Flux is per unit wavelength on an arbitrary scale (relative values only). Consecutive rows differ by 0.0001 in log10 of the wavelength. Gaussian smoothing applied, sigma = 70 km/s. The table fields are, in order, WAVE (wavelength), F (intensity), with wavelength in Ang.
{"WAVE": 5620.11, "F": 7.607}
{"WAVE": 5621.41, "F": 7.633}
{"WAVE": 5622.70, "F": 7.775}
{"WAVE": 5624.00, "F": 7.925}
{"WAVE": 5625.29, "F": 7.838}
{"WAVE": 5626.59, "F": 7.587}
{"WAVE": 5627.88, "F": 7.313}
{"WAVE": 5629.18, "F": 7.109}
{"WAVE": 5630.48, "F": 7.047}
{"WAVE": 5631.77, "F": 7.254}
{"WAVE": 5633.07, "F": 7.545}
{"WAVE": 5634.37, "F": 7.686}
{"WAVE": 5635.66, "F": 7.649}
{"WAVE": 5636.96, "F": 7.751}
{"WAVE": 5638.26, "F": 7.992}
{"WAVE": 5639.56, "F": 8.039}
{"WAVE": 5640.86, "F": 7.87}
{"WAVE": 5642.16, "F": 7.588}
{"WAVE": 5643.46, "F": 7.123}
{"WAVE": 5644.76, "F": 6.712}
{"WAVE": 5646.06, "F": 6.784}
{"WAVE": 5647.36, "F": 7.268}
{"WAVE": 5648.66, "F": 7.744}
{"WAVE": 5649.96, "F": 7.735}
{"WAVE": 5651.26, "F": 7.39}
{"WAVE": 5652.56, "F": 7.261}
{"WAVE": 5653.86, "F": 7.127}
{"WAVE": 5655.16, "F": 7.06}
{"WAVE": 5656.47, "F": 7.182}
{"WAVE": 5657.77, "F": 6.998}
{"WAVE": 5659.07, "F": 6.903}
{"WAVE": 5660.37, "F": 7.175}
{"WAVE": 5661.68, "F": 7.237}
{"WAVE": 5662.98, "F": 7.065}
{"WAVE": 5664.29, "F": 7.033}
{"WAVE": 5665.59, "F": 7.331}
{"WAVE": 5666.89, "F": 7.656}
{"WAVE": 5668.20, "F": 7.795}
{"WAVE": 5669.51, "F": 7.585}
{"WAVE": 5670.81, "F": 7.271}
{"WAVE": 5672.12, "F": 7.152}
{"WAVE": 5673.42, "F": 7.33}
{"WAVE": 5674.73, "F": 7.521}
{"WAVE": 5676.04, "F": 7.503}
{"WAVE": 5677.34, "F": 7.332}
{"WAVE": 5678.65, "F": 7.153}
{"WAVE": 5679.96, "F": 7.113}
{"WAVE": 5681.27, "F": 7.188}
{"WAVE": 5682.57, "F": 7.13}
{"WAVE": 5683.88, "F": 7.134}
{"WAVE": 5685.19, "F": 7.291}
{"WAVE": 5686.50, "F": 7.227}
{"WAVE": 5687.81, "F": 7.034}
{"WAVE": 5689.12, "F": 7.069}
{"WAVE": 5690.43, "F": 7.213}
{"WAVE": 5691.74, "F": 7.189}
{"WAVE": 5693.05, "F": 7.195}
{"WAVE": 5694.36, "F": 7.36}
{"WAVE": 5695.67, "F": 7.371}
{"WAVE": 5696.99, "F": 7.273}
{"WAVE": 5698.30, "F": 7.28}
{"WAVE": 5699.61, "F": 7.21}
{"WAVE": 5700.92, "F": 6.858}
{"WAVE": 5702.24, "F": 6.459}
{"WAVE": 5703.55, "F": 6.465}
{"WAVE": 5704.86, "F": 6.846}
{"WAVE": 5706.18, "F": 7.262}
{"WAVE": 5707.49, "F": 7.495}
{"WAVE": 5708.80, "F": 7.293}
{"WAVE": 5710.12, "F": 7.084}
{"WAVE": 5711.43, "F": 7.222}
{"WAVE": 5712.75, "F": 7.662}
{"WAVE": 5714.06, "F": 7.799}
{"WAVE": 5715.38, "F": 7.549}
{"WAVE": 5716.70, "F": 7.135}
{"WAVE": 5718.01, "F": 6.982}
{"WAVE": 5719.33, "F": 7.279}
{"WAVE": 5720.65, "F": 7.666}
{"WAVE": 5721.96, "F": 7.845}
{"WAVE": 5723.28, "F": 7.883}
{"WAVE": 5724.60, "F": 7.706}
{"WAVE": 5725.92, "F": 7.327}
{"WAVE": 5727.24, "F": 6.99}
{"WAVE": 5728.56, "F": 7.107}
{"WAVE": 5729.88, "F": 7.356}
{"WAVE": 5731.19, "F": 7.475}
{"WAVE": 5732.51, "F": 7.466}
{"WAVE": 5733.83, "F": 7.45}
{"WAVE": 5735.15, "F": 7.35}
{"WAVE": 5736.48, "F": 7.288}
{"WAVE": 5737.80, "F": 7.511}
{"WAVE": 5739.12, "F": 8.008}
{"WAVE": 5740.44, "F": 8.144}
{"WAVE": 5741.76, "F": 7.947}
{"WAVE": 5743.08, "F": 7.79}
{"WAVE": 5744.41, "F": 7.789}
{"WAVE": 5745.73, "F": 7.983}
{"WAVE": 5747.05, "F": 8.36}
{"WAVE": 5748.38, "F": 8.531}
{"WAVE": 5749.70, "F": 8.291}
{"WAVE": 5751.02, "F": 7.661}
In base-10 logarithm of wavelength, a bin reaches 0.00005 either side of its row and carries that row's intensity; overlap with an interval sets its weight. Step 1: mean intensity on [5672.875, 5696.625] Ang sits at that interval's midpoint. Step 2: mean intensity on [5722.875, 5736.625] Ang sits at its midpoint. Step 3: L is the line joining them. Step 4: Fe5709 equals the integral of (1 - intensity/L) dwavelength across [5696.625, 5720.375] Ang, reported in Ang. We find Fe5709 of 0.45 Ang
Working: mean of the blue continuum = 7.24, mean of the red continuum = 7.39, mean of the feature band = 7.18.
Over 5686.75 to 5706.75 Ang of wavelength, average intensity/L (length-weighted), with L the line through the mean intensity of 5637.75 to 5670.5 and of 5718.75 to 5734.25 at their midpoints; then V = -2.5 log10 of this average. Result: 0.05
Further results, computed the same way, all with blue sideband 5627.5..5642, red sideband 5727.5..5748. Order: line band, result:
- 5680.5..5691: 0.07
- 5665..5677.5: 0.02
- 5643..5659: 0.06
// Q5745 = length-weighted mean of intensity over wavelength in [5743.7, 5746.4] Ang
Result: 7.88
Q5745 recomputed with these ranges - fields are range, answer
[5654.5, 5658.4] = 7.07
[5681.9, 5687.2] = 7.2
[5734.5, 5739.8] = 7.53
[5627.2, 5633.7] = 7.26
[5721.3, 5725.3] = 7.81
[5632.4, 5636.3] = 7.63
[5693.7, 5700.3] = 7.3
